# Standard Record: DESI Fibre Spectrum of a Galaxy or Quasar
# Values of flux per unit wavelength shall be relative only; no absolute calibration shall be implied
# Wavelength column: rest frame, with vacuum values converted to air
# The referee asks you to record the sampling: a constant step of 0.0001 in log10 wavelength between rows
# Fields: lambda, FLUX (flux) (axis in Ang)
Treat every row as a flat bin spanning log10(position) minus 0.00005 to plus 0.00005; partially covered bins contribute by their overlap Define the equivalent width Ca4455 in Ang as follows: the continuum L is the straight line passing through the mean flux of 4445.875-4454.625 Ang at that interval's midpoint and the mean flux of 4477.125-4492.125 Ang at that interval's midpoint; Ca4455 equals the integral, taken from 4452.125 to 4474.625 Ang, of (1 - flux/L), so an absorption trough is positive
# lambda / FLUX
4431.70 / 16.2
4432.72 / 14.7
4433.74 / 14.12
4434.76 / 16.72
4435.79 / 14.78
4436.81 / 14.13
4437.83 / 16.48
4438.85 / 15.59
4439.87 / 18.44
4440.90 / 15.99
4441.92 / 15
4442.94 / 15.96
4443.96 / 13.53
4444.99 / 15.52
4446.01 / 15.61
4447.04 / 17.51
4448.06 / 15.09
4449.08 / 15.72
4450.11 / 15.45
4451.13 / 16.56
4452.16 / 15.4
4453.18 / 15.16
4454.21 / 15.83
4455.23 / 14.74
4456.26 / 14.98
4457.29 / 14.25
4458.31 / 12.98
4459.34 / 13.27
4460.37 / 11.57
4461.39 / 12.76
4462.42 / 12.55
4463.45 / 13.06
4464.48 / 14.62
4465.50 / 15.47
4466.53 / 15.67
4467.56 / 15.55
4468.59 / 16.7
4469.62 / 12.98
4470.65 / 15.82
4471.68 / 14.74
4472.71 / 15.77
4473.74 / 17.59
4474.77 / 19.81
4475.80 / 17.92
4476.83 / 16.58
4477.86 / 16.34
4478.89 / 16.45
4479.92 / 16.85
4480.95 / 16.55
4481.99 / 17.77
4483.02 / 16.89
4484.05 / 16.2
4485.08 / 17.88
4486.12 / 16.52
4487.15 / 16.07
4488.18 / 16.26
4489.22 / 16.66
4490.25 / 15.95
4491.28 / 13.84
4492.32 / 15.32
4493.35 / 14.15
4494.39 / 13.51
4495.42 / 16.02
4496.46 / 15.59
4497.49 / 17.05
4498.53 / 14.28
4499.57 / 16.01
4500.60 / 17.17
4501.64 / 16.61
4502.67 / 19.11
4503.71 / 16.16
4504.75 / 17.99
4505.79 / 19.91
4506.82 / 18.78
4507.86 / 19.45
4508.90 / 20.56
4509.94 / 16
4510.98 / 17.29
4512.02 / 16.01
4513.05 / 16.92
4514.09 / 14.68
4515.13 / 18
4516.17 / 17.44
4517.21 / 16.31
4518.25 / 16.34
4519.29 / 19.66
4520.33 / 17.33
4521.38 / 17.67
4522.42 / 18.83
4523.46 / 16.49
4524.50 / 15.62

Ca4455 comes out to 1.9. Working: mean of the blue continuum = 15.8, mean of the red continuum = 16.4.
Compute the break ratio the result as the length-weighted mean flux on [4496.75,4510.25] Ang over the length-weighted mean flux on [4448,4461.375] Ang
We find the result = 1.21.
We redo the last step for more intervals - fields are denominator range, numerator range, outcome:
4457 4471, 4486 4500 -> 1.10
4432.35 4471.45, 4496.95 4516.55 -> 1.16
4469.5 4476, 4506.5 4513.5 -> 1.08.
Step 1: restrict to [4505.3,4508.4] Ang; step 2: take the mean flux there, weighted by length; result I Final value 19.4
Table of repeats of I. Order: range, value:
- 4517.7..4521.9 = 17.7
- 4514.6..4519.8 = 17.5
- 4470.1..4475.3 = 16.7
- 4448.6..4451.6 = 15.9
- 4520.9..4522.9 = 18.3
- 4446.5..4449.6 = 16.1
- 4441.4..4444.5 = 14.8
